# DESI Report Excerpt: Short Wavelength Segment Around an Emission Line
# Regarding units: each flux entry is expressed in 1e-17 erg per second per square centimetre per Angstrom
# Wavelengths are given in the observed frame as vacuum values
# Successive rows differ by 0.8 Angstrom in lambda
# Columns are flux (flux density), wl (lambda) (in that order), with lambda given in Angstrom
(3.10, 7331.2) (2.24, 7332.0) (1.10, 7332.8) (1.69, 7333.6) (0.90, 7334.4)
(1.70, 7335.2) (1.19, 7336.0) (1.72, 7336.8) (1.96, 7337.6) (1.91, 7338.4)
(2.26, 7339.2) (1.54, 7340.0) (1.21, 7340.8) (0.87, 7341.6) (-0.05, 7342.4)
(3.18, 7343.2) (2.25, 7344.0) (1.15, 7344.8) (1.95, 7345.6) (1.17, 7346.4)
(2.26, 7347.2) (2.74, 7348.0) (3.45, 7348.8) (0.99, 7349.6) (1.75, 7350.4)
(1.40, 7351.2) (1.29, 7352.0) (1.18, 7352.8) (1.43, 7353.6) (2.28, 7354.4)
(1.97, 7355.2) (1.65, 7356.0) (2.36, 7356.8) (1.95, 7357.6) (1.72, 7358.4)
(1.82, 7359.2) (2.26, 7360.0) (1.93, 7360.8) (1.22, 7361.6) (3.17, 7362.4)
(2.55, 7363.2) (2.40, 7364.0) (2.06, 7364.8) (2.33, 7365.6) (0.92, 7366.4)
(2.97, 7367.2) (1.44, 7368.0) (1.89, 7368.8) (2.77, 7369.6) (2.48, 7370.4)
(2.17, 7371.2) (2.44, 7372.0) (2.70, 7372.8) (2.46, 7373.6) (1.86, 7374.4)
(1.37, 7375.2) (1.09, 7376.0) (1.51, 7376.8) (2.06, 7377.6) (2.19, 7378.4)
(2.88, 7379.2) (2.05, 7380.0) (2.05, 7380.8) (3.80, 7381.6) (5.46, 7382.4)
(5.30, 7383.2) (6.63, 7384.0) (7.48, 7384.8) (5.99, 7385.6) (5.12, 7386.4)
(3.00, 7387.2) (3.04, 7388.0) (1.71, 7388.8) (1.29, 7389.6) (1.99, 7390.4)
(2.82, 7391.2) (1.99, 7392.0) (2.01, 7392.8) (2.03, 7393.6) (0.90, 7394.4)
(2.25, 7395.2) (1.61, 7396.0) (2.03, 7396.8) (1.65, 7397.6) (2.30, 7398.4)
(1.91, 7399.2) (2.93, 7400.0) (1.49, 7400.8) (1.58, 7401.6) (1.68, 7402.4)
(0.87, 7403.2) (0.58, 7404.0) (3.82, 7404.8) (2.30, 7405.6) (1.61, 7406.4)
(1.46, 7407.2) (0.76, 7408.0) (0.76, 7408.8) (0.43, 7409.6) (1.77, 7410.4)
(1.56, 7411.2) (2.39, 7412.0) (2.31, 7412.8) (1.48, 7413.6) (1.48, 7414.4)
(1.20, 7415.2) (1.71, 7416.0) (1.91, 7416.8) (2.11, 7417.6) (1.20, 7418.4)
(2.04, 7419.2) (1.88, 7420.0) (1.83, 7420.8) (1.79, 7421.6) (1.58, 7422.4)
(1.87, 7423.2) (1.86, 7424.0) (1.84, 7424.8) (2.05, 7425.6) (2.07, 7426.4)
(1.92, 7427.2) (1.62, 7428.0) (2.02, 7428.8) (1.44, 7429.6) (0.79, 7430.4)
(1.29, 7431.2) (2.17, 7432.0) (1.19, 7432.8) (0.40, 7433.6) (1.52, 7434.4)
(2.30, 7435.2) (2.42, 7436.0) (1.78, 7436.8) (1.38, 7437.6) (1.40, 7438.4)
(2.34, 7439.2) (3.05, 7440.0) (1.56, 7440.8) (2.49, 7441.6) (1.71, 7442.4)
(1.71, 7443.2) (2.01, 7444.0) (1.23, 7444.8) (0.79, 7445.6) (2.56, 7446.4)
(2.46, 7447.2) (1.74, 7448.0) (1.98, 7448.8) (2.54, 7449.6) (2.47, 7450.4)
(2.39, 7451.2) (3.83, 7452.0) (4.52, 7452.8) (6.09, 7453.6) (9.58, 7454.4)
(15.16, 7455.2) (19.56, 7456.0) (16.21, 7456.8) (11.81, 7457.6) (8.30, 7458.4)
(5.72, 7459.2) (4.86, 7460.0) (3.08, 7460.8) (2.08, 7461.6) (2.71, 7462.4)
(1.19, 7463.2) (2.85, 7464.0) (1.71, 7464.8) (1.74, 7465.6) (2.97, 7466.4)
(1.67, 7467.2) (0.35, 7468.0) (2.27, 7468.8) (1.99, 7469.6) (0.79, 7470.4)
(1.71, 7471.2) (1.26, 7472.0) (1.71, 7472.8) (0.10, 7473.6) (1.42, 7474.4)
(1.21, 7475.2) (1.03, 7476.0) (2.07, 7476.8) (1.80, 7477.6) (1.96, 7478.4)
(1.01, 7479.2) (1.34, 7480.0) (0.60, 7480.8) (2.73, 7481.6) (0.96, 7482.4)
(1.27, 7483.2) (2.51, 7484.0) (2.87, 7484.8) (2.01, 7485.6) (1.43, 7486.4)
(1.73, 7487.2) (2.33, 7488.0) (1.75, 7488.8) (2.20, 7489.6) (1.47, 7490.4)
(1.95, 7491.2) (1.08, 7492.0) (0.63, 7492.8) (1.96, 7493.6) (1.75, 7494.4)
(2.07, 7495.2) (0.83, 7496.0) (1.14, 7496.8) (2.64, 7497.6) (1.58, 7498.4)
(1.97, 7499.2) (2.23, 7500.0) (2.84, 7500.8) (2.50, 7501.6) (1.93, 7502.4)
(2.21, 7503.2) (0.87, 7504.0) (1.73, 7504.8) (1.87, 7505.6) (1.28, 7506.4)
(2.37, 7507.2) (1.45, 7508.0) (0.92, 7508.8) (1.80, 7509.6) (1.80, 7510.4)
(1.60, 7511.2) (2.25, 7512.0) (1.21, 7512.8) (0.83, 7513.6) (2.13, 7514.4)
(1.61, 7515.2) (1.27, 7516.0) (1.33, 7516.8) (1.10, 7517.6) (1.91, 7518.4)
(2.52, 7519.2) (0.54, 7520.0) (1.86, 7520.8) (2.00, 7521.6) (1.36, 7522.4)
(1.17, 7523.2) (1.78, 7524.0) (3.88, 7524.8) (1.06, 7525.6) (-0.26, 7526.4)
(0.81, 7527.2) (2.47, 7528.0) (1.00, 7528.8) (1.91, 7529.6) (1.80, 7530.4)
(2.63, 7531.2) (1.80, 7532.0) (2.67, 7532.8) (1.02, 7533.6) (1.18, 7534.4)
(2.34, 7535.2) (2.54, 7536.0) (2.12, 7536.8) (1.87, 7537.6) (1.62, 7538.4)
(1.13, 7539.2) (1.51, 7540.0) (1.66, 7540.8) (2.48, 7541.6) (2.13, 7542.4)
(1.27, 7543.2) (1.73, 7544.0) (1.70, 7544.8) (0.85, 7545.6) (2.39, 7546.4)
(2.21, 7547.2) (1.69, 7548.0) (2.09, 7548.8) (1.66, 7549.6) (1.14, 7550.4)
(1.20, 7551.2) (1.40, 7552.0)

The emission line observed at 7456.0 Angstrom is [O III] 5007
